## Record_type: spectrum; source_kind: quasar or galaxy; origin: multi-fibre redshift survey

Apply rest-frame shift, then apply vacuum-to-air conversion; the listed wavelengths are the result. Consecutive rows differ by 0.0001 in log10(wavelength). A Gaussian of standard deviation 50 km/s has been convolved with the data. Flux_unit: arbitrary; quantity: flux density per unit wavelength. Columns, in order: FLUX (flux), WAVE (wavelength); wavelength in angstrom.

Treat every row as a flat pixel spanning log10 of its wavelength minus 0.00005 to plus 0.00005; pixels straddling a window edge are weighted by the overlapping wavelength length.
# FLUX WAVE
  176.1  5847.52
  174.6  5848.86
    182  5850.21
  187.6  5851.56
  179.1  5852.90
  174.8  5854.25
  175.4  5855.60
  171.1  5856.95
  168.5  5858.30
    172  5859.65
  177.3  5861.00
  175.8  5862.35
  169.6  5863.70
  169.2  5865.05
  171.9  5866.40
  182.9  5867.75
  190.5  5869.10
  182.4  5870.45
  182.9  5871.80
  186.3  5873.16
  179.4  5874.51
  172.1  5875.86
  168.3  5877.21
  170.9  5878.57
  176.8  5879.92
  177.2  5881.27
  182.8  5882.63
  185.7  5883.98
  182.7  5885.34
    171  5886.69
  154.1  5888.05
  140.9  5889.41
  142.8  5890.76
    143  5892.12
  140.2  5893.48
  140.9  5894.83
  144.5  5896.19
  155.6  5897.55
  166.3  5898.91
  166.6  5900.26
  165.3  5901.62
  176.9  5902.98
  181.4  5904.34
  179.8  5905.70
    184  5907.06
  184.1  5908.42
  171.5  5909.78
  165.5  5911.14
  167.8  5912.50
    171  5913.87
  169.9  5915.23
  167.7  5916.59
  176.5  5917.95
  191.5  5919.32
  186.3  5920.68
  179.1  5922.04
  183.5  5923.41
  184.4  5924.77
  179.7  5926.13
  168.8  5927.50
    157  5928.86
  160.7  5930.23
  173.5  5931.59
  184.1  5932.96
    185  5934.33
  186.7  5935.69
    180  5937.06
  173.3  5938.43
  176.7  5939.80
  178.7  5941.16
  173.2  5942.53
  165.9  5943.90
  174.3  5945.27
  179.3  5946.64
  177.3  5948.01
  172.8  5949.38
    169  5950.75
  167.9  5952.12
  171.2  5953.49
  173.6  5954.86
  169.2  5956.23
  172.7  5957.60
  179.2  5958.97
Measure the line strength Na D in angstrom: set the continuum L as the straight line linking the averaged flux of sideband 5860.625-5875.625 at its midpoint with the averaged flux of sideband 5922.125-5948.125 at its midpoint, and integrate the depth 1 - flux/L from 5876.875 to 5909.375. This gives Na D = 2.2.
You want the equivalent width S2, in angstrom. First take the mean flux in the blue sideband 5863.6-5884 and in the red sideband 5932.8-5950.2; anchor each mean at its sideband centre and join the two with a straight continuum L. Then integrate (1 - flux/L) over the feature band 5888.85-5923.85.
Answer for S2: 2.1 angstrom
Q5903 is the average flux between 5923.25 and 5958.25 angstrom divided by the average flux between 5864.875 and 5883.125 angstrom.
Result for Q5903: 0.98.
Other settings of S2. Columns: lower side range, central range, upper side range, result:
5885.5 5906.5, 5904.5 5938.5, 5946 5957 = -2.37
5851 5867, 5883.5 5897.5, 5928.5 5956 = 1.61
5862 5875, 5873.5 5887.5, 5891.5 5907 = -0.38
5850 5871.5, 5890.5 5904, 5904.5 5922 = 1.64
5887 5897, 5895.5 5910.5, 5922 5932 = -1.63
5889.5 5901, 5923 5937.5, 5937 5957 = -0.95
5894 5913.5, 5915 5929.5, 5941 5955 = -0.62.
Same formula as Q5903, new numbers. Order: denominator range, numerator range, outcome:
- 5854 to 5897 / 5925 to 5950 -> 1.03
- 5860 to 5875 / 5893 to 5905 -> 0.90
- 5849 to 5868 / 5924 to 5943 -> 1.00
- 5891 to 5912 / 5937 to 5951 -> 1.06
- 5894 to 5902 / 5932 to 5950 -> 1.14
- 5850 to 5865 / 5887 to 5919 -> 0.93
